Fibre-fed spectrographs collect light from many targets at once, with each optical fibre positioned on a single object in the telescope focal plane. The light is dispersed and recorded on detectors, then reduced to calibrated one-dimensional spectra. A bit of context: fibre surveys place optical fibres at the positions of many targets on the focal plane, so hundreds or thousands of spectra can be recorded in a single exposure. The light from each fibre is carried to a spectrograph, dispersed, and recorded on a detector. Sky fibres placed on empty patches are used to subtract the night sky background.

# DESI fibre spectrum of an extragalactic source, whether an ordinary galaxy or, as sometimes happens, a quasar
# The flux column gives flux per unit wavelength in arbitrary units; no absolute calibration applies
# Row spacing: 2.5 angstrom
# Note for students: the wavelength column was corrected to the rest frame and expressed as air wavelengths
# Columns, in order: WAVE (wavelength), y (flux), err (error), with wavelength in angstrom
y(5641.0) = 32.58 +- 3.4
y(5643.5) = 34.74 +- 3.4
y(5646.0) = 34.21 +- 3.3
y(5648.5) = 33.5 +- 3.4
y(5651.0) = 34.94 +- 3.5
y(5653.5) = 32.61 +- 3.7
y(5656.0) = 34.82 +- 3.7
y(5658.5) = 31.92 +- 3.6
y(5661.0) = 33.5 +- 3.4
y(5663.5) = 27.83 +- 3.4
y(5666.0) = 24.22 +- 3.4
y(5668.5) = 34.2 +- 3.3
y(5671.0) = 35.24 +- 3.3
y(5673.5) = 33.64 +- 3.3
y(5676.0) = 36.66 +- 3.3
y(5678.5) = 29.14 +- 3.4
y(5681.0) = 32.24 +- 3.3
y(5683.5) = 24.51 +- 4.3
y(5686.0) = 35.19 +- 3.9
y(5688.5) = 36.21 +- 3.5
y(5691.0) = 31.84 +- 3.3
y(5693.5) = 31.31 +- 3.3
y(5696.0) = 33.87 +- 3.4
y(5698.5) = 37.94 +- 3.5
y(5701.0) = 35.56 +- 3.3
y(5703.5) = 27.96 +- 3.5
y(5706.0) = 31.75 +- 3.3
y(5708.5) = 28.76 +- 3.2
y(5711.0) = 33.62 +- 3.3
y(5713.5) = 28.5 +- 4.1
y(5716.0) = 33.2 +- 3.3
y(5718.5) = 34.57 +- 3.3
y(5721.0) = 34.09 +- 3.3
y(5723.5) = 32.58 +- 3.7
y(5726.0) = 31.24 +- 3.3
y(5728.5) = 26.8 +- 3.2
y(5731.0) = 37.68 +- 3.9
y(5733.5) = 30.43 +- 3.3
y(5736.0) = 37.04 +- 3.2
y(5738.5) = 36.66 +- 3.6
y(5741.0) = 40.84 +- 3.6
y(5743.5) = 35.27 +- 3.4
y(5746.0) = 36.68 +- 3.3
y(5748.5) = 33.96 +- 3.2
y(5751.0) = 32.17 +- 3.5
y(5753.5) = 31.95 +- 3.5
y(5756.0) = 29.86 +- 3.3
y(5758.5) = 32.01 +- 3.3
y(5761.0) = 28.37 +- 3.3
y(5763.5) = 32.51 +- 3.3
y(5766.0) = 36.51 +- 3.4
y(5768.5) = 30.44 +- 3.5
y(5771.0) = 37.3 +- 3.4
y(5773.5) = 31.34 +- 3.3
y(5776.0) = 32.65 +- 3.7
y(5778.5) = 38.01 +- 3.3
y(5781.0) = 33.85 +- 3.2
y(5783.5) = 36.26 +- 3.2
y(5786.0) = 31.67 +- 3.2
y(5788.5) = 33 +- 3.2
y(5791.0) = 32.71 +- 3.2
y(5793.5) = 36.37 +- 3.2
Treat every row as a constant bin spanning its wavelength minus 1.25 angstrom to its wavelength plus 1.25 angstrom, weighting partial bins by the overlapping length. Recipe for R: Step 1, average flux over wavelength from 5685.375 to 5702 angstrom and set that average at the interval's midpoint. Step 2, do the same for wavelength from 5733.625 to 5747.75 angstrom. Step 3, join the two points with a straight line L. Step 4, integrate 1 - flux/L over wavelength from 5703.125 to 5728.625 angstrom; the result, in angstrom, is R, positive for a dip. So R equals 2.9 angstrom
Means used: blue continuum 34.5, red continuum 36.6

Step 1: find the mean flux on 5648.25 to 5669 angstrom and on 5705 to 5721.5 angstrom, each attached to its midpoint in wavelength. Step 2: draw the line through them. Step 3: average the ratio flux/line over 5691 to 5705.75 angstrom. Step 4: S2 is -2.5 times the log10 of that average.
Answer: -0.04 mag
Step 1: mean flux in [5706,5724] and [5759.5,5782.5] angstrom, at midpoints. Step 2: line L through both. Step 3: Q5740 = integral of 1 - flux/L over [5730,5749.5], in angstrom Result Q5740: -2.0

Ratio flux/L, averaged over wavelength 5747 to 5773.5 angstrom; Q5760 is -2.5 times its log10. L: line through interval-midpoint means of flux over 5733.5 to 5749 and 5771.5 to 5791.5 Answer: 0.09 mag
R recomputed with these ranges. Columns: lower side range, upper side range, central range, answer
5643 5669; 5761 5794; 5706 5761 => 0.25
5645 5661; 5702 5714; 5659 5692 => 0.40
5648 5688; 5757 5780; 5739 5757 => -0.85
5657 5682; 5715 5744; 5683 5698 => -0.06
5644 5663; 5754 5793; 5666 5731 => 1.89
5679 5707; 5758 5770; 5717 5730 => 0.13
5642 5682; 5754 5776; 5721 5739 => -0.38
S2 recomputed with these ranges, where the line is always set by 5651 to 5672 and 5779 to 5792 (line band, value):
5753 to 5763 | 0.09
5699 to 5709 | 0.03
